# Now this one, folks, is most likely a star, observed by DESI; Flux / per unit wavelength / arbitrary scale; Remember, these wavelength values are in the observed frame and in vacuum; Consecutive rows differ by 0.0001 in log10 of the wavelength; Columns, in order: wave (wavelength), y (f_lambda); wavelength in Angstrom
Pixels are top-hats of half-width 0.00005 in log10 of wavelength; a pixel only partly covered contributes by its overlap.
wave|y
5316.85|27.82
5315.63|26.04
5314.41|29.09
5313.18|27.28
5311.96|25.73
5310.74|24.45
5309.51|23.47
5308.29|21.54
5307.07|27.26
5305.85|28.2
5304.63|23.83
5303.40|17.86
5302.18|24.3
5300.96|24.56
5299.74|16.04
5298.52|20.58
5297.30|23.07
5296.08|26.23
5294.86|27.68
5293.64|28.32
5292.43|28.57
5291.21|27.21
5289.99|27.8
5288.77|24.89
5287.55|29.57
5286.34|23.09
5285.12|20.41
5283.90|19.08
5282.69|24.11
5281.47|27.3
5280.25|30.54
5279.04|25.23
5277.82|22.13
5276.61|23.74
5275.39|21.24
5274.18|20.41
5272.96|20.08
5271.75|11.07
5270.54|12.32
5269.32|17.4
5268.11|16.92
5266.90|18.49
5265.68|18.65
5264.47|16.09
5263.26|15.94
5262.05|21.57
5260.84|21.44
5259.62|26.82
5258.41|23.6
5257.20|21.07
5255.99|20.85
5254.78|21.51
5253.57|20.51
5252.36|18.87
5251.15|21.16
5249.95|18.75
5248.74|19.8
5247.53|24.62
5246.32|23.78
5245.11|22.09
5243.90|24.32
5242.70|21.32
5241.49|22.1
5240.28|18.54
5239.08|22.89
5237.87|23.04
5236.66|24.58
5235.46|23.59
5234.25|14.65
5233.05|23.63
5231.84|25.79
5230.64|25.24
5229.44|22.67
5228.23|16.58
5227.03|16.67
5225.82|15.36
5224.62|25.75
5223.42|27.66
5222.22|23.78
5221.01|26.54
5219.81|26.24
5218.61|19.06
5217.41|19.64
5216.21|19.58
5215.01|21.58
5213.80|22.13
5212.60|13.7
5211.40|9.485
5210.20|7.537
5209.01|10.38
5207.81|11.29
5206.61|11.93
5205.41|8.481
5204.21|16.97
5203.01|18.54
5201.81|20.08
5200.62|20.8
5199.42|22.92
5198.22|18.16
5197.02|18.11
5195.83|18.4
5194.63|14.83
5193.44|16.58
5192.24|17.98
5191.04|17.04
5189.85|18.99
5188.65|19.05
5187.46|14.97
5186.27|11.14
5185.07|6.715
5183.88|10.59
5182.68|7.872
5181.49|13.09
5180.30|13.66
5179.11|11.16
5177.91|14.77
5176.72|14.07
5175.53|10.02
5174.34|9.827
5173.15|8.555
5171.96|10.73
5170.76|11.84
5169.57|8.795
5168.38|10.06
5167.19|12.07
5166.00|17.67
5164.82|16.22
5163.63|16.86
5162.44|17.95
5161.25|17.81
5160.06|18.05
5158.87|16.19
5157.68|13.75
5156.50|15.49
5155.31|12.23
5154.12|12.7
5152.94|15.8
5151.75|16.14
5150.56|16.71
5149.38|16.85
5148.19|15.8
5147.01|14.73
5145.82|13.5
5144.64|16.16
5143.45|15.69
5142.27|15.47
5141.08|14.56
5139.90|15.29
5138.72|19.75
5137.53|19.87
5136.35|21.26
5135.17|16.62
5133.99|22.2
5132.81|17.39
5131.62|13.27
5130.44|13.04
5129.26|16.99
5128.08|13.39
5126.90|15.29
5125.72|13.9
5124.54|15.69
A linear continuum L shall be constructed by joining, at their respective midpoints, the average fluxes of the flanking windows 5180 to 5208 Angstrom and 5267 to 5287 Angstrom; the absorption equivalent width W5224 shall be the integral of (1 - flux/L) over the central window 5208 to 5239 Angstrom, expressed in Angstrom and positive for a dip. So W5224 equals -4.8 Angstrom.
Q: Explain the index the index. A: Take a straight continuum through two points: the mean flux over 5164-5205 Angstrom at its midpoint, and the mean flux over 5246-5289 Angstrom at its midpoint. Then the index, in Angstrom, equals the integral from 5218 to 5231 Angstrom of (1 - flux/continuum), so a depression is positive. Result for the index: -3.4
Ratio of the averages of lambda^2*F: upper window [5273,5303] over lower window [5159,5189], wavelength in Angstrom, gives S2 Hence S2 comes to 2.0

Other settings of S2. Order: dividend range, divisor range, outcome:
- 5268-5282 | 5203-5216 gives 1.55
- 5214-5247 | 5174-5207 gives 1.50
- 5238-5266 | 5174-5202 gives 1.45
